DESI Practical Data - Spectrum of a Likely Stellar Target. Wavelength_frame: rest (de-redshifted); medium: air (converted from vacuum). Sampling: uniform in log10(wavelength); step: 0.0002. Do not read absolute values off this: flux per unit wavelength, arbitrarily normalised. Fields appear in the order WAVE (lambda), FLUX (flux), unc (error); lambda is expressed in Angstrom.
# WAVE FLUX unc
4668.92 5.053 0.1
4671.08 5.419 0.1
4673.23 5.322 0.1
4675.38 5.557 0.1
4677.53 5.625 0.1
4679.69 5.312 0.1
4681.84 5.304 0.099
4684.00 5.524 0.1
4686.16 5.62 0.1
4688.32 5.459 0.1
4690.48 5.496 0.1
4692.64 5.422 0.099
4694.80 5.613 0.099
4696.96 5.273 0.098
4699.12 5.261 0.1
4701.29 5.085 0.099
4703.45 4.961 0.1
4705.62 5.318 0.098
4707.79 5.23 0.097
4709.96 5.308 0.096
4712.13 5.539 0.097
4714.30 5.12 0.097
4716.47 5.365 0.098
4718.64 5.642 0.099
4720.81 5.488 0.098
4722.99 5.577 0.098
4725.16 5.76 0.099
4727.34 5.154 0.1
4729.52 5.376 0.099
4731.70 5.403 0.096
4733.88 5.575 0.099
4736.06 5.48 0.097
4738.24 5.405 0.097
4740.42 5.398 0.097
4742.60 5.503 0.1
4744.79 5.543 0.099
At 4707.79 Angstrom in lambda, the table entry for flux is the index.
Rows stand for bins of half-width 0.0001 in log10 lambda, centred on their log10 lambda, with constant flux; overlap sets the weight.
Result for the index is 5.23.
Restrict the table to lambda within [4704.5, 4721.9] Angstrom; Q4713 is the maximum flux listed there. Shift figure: 5.642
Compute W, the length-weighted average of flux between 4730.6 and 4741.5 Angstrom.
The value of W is 5.45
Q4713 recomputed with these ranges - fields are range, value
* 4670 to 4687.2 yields 5.625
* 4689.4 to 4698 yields 5.613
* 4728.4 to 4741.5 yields 5.575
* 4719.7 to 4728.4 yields 5.76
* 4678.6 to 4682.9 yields 5.312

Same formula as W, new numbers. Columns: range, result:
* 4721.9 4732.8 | 5.45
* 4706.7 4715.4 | 5.3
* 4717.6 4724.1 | 5.57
